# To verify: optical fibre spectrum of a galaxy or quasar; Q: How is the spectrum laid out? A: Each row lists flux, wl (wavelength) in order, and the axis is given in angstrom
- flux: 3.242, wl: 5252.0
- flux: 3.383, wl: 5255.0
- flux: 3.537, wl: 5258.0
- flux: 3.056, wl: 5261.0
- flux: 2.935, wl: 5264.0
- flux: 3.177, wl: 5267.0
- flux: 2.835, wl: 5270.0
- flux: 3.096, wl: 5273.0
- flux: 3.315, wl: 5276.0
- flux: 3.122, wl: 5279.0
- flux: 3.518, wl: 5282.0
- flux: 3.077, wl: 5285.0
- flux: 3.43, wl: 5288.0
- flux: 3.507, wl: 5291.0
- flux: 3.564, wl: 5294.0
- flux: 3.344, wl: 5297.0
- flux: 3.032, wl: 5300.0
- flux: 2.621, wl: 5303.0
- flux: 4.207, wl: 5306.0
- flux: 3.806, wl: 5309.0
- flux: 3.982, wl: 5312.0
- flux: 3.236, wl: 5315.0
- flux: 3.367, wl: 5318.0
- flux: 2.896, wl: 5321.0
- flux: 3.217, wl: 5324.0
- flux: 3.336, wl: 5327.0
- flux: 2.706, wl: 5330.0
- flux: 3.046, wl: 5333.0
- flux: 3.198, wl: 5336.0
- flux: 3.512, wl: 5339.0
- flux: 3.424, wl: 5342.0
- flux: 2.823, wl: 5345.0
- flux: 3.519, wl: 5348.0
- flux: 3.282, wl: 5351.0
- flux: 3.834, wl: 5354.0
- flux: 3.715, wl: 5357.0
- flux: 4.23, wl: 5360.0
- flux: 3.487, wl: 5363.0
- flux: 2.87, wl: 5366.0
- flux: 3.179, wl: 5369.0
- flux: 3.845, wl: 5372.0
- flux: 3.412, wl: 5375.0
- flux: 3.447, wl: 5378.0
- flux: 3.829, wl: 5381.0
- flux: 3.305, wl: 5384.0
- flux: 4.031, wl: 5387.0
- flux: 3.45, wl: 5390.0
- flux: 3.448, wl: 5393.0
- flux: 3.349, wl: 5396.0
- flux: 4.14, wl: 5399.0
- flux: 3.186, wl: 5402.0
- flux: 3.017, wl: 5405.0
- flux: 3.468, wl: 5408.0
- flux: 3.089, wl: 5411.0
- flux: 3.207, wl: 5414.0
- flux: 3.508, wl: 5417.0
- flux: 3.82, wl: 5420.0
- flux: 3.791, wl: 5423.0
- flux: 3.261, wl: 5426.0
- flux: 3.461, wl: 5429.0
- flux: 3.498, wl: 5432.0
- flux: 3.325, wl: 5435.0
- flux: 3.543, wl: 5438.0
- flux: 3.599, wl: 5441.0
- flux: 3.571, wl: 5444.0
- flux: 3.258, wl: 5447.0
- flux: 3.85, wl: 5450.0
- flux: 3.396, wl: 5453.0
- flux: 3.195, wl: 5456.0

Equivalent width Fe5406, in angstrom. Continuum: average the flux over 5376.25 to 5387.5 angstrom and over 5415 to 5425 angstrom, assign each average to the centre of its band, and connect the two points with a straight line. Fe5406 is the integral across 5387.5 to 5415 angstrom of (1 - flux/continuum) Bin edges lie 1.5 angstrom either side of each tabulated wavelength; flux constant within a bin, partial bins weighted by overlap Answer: 1.8 angstrom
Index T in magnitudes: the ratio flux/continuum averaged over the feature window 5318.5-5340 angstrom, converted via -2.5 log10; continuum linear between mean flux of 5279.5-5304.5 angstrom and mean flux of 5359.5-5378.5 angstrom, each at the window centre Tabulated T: 0.07 mag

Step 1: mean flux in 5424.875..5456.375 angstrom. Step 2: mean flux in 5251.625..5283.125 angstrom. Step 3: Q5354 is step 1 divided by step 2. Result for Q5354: 1.1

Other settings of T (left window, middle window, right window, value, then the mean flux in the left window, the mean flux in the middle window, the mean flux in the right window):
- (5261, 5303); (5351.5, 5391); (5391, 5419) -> -0.08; 3.2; 3.58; 3.39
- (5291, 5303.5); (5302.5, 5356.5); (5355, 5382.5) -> 0.01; 3.23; 3.35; 3.56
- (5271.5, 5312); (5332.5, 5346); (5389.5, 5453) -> 0.06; 3.38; 3.23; 3.47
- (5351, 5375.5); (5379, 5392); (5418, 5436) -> -0.03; 3.56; 3.64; 3.53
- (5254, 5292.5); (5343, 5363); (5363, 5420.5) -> -0.06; 3.23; 3.56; 3.45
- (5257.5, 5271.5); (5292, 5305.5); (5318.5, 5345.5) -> -0.04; 3.08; 3.23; 3.15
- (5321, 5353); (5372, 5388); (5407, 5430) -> -0.09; 3.2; 3.61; 3.45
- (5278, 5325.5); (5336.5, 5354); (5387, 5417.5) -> 0.01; 3.37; 3.35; 3.41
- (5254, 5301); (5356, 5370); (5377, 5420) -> -0.03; 3.25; 3.5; 3.48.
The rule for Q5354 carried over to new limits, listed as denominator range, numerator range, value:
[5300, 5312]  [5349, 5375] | 1.00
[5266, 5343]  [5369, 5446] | 1.06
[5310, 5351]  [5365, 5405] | 1.07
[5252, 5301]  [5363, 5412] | 1.06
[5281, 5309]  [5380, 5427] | 1.03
